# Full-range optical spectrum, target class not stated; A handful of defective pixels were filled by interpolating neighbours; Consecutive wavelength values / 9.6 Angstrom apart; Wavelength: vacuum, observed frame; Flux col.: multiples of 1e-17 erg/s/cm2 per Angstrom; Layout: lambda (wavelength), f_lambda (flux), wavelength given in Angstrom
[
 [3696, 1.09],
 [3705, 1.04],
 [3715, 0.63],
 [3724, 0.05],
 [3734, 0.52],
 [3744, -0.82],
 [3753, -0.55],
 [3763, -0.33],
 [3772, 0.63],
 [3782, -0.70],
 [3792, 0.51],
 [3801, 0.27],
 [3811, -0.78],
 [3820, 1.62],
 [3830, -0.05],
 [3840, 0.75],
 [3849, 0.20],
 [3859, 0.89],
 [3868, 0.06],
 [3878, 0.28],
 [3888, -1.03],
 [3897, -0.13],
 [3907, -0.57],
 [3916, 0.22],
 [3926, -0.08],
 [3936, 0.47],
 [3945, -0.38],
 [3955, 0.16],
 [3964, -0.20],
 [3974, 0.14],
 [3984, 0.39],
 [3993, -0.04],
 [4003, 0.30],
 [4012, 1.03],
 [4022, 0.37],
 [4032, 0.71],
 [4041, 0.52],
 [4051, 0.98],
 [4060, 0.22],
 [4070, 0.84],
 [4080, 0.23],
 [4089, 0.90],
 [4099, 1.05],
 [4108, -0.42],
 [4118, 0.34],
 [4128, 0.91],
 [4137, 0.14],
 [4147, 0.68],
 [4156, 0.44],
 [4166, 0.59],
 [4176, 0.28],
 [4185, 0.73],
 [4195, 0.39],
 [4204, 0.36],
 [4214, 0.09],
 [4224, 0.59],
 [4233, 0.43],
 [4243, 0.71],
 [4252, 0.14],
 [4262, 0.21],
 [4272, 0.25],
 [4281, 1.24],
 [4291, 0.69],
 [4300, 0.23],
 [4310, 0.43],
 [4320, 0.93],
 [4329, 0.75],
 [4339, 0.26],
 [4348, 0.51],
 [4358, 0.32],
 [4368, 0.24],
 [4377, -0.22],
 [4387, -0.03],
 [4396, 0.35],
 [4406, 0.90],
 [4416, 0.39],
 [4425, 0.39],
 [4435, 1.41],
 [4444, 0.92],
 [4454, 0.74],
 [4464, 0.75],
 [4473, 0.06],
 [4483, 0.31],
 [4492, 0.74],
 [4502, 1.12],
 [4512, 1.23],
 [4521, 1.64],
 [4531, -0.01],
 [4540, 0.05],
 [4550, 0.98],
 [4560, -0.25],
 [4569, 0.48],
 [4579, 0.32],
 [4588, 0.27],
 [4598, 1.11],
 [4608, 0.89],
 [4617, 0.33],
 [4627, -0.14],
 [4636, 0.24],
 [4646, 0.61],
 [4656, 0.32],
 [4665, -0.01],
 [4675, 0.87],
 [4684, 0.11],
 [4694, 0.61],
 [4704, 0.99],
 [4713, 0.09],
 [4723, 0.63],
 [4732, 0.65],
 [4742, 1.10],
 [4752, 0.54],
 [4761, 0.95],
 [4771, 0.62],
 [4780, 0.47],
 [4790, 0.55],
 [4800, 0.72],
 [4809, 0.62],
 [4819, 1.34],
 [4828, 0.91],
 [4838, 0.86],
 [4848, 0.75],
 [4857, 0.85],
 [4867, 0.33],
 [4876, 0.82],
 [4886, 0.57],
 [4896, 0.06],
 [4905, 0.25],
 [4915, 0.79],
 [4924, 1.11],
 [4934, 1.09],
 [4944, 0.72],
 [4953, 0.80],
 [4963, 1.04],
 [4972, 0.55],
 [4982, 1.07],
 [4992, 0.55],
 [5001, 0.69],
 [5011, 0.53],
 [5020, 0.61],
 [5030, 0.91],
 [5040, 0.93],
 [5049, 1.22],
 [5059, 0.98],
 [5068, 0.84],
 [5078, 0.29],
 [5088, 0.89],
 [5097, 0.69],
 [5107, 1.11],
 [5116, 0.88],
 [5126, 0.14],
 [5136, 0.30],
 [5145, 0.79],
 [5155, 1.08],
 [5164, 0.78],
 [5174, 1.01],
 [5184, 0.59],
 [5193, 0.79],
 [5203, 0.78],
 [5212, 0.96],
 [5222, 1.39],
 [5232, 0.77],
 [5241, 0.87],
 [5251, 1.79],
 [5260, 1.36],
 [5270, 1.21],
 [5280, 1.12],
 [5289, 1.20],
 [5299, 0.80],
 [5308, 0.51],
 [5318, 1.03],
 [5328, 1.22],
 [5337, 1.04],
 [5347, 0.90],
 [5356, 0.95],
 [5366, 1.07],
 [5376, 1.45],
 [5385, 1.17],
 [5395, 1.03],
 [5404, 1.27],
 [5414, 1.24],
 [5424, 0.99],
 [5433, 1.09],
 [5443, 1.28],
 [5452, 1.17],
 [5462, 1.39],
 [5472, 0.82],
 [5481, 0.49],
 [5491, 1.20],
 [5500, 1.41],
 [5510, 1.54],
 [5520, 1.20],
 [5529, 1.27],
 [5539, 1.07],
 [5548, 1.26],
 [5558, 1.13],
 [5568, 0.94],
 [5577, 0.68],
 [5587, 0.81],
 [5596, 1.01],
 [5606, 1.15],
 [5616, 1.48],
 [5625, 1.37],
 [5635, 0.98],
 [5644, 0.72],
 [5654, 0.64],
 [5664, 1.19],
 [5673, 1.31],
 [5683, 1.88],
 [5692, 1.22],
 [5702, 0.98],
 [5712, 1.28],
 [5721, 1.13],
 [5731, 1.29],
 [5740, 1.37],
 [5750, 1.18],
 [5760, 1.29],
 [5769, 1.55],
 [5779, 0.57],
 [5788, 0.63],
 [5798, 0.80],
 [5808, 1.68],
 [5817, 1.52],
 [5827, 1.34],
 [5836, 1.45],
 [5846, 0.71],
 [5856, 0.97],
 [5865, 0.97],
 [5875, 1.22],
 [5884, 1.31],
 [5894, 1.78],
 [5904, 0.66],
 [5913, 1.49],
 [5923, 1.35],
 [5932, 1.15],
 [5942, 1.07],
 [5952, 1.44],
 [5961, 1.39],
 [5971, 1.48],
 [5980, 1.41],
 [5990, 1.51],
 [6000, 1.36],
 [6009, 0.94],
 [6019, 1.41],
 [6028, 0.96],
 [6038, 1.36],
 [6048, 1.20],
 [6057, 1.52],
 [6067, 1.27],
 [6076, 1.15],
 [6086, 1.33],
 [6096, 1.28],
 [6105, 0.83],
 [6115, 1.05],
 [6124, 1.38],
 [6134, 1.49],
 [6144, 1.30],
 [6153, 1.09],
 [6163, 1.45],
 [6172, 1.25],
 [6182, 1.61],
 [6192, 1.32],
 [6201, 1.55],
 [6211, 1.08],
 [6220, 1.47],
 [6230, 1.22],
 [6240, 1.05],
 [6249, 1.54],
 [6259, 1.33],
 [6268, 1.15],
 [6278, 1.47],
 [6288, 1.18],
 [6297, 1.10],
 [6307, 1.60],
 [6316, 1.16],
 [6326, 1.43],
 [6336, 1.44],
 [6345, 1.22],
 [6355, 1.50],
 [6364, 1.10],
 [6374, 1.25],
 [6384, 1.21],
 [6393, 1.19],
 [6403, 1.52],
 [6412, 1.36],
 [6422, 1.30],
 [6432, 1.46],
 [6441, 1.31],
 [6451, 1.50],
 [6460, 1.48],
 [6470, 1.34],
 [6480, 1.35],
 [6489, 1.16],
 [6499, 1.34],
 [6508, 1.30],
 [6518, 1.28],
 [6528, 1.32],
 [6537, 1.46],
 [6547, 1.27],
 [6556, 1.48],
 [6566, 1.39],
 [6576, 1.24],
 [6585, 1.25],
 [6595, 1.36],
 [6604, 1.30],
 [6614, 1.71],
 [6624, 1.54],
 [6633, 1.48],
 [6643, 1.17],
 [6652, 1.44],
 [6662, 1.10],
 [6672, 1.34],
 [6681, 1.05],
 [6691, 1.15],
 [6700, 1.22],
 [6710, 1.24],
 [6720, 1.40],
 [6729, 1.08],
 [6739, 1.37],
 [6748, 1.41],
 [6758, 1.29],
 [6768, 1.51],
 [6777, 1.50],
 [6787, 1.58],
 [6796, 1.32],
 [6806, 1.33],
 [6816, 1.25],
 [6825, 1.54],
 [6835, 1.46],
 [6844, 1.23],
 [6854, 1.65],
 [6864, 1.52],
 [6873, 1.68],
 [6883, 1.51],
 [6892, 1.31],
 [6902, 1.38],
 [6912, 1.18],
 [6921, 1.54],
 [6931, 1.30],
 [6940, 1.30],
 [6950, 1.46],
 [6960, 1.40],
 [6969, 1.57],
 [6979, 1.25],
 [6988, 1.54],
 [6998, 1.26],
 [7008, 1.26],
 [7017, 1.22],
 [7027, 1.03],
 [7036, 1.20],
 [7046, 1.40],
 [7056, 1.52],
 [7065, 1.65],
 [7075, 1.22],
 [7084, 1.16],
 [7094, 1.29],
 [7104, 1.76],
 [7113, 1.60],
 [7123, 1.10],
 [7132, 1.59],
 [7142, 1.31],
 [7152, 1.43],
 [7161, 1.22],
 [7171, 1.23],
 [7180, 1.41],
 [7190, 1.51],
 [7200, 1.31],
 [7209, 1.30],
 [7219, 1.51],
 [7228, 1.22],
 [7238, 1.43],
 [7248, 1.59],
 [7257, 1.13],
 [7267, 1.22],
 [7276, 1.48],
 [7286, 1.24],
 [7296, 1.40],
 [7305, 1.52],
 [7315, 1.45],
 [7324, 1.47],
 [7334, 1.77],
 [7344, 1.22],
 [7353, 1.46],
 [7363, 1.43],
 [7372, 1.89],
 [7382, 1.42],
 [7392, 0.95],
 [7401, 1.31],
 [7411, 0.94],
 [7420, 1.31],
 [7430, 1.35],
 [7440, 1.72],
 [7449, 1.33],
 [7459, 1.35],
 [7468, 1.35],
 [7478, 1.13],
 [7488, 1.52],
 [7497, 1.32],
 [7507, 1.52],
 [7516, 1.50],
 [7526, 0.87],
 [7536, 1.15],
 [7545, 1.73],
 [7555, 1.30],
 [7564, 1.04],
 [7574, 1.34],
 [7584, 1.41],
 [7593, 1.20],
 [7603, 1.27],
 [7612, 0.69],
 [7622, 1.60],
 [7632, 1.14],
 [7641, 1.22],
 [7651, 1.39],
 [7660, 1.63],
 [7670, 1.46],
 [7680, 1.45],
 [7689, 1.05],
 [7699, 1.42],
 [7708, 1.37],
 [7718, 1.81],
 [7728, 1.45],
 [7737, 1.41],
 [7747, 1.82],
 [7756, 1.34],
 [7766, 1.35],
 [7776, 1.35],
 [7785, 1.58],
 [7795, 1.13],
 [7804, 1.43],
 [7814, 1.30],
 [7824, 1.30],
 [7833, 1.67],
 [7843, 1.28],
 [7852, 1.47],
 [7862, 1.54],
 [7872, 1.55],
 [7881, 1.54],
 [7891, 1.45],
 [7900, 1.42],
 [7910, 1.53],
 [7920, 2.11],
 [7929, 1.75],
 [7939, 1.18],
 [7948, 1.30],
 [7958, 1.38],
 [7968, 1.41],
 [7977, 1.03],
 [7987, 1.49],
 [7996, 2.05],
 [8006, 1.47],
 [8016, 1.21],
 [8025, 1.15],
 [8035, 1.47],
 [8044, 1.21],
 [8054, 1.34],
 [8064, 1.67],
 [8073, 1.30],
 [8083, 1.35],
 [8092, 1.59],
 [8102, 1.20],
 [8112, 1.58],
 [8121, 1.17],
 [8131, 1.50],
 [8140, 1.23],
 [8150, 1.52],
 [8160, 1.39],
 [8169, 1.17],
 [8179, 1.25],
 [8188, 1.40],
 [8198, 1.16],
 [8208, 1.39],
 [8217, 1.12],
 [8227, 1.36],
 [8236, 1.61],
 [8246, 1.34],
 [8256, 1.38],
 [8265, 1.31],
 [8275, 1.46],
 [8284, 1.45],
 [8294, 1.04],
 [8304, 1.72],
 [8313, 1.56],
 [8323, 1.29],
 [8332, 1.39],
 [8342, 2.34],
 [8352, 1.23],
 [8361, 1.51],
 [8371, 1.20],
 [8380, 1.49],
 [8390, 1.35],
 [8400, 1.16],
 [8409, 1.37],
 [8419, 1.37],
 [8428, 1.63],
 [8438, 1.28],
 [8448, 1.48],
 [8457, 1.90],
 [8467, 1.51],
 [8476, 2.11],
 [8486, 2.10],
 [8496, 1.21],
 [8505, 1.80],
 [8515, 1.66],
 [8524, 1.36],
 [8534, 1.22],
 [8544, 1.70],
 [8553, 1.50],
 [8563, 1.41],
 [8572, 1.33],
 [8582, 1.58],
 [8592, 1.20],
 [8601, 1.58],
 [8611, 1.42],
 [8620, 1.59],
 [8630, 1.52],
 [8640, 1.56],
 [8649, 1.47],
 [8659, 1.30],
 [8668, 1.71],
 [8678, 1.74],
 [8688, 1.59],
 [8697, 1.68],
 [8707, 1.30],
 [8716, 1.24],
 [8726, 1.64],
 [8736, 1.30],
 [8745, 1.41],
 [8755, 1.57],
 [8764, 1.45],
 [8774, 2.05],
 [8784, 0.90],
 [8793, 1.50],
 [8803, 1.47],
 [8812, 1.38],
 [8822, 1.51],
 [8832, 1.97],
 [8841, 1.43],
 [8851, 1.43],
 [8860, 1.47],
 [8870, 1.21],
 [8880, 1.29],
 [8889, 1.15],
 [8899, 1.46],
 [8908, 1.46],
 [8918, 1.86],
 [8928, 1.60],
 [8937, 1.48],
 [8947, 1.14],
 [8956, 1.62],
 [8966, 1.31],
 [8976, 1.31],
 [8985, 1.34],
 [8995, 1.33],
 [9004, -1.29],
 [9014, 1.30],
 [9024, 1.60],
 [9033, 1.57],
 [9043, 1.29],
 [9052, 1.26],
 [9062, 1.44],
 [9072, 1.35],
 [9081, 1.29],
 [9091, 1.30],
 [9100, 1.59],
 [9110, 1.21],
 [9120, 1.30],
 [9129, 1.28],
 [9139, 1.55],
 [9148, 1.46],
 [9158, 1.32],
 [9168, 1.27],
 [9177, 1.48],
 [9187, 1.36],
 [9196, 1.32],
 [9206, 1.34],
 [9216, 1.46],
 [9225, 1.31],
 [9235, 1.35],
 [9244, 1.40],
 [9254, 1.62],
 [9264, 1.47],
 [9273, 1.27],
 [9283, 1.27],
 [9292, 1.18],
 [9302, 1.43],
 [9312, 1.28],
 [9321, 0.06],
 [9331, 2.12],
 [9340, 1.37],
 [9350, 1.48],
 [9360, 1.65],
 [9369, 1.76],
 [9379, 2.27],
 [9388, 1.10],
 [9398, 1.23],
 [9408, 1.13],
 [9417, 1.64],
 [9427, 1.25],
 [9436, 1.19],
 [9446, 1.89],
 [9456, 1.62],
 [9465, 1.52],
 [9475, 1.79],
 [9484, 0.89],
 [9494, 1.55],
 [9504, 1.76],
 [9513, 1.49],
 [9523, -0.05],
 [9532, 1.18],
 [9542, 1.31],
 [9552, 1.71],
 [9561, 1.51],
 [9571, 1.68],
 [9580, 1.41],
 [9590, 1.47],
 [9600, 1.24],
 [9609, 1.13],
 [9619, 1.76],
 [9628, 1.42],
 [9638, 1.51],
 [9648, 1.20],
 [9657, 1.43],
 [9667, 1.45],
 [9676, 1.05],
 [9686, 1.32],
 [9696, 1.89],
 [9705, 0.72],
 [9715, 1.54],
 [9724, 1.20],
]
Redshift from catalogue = 0.29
